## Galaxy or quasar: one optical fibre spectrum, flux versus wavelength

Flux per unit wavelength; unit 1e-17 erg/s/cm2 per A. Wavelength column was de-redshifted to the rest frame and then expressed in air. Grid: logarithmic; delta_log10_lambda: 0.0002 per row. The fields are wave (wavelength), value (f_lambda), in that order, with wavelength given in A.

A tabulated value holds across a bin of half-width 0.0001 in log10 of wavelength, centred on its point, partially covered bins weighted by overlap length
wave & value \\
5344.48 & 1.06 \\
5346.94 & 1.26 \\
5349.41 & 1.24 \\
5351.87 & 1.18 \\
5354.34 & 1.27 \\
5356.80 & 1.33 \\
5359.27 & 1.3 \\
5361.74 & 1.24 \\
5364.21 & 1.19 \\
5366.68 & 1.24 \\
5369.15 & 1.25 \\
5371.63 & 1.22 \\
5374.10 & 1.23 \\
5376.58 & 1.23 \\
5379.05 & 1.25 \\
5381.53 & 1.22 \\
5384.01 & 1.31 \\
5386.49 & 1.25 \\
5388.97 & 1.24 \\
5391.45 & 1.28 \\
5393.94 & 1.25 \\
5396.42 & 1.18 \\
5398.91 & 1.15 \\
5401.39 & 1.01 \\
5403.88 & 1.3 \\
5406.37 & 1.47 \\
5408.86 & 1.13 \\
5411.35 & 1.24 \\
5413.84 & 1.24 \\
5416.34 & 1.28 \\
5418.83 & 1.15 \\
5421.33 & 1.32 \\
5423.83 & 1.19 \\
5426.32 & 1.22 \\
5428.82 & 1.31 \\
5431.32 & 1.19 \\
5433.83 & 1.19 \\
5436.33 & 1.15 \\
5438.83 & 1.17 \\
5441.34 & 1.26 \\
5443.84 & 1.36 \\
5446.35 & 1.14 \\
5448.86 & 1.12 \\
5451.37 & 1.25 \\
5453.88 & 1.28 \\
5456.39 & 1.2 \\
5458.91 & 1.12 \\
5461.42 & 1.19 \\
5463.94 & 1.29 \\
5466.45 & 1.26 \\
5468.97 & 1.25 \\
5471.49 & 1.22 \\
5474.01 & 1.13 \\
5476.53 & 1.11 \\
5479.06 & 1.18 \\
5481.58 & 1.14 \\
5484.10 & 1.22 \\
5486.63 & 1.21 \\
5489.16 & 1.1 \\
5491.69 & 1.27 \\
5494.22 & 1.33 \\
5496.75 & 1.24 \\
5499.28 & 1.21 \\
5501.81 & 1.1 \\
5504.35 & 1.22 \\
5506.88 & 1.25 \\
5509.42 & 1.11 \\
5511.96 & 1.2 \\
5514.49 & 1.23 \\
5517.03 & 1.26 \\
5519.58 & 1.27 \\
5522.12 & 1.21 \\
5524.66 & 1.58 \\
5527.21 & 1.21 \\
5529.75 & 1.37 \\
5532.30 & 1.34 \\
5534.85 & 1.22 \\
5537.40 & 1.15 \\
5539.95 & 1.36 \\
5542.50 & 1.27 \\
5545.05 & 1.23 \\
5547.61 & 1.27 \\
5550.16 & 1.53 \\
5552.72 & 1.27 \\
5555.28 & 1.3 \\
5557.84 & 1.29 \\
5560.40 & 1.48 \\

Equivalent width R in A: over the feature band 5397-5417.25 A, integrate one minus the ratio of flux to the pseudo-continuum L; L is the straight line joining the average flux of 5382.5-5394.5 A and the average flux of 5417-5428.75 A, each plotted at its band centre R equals 0.4 A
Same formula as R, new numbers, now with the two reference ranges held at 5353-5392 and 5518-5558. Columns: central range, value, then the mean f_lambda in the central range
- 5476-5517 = 2.9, 1.2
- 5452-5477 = 1.4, 1.21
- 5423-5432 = 0.3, 1.23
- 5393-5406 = 0.7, 1.2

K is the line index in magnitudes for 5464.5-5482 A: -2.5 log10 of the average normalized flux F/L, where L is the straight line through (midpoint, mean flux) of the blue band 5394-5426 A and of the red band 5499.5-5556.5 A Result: 0.05 mag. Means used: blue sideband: 1.22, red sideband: 1.27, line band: 1.19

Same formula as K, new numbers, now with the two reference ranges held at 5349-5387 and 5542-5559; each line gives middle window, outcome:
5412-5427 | 0.03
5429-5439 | 0.07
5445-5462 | 0.08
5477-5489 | 0.10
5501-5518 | 0.09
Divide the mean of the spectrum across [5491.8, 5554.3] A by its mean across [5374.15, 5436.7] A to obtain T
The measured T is 1.03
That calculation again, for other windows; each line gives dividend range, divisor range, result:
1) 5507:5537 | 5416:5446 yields 1.03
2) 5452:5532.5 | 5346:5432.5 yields 0.99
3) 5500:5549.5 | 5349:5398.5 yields 1.01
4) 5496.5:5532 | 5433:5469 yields 1.03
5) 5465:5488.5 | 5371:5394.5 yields 0.95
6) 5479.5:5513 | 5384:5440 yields 0.98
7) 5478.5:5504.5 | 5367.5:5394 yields 0.96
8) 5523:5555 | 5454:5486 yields 1.10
